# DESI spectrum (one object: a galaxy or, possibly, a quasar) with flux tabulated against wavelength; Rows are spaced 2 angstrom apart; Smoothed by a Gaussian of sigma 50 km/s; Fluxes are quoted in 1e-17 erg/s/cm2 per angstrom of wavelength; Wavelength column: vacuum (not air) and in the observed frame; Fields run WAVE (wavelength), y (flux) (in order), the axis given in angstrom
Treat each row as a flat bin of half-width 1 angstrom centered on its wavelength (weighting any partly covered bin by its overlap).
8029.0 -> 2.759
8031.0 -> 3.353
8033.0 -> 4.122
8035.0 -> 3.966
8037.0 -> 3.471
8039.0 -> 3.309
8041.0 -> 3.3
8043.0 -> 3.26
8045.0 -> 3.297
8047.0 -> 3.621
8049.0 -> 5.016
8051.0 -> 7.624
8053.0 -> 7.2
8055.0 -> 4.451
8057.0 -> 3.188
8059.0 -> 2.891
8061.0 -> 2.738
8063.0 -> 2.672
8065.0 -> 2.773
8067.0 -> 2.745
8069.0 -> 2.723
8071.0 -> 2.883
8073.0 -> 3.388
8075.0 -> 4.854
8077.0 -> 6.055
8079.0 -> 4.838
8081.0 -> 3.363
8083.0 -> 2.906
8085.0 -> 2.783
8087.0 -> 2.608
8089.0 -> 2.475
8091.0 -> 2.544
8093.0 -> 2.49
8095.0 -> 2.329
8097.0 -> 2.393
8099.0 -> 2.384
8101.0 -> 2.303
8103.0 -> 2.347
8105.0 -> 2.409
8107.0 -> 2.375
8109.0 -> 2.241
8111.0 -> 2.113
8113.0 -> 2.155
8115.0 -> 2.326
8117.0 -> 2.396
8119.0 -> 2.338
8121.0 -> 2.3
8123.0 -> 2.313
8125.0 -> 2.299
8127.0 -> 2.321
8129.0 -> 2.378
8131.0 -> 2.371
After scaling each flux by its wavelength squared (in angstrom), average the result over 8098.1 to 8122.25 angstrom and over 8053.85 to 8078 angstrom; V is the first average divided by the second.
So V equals 0.67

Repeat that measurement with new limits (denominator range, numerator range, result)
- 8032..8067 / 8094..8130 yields 0.60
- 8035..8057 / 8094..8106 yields 0.55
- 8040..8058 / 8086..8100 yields 0.55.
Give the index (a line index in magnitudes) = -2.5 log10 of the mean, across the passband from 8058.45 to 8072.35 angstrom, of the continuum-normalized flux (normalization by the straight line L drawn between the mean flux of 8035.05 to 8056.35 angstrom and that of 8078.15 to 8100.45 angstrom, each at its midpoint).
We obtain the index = 0.301 mag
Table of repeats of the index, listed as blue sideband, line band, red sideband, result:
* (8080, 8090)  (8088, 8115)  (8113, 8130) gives 0.11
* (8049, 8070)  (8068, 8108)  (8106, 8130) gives 0.05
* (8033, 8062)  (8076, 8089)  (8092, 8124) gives -0.18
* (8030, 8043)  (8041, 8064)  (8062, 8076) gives -0.23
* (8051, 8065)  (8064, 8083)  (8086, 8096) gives -0.14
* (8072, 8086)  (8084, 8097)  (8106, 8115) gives 0.31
